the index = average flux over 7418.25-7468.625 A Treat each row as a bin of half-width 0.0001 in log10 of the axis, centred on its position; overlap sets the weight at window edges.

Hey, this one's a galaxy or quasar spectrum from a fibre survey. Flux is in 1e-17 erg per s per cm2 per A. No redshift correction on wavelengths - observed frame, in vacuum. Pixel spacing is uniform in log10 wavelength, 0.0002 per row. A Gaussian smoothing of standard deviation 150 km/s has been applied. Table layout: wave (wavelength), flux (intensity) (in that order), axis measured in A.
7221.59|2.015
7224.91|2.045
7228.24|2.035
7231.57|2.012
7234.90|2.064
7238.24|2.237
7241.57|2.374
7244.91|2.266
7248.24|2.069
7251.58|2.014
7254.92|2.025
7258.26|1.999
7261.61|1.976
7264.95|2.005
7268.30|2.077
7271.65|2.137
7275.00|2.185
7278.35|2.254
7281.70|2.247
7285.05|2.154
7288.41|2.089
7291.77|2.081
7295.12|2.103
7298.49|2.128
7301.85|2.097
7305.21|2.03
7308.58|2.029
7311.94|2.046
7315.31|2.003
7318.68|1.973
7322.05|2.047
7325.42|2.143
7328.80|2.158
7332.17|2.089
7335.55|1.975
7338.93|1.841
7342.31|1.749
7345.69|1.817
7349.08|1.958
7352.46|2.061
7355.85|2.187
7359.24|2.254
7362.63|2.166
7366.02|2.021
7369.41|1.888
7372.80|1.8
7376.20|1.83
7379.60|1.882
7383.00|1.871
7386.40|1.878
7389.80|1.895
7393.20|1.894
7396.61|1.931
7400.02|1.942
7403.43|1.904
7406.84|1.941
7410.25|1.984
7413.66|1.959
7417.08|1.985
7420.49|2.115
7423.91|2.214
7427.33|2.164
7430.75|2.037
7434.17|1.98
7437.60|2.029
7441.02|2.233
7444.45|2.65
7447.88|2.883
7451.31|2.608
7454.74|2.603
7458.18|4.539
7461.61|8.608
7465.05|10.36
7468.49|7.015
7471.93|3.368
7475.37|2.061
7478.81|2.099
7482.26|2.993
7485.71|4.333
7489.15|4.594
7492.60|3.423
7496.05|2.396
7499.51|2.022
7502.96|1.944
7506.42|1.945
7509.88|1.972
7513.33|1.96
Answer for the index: 3.62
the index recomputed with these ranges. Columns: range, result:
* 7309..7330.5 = 2.06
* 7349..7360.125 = 2.13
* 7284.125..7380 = 2.02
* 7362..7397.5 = 1.91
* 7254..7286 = 2.11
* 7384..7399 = 1.9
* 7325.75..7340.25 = 2.03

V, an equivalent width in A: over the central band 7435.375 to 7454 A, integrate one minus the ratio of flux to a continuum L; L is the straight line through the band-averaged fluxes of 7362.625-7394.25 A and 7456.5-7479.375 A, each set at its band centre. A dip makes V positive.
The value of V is 8.7 A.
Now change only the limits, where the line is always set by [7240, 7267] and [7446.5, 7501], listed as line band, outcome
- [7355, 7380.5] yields 9.3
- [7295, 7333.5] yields 8.4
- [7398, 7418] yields 8.9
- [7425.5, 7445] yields 8.4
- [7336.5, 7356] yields 6.8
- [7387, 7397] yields 4.4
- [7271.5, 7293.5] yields 1.8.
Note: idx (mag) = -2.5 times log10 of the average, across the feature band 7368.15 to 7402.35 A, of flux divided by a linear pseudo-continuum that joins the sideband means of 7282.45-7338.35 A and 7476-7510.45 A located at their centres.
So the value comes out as 0.25 mag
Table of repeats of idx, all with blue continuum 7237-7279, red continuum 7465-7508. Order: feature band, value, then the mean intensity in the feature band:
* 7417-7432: 0.42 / 2.12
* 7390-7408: 0.47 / 1.92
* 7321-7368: 0.28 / 2.03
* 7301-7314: 0.18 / 2.05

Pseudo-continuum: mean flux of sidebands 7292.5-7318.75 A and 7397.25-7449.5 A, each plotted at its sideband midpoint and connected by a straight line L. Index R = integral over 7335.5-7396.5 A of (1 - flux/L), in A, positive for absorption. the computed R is 4.45 A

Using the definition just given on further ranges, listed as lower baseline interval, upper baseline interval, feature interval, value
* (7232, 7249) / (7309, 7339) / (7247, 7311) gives 1.0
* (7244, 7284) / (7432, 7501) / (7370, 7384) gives 5.4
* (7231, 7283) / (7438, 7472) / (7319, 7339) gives 6.5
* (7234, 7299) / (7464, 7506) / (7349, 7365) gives 3.7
